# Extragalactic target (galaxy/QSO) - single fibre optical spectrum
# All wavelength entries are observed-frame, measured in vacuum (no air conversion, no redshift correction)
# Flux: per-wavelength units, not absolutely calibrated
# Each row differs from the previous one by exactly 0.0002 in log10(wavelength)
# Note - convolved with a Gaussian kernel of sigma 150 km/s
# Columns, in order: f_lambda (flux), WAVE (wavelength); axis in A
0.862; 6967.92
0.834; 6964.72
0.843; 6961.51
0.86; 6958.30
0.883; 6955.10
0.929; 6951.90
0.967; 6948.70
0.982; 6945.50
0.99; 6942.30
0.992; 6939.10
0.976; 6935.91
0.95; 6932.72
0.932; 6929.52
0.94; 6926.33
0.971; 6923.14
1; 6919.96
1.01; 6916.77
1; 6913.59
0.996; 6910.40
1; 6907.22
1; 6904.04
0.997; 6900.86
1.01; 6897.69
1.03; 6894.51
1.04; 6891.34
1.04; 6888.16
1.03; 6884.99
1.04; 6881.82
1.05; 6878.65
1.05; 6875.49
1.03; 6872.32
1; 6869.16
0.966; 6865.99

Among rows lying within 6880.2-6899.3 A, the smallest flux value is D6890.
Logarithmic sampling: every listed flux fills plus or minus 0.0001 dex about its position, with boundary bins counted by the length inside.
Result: 1.01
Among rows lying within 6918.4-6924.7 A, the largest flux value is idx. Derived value 1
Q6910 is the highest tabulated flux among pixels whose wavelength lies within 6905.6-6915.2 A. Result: 1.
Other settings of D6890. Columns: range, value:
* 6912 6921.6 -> 1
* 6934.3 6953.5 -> 0.929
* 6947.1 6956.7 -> 0.883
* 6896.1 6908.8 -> 0.997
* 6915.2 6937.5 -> 0.932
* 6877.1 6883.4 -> 1.04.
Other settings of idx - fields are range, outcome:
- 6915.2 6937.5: 1.01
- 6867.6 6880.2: 1.05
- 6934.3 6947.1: 0.992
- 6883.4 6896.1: 1.04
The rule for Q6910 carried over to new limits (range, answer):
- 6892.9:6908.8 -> 1.03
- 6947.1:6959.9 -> 0.967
